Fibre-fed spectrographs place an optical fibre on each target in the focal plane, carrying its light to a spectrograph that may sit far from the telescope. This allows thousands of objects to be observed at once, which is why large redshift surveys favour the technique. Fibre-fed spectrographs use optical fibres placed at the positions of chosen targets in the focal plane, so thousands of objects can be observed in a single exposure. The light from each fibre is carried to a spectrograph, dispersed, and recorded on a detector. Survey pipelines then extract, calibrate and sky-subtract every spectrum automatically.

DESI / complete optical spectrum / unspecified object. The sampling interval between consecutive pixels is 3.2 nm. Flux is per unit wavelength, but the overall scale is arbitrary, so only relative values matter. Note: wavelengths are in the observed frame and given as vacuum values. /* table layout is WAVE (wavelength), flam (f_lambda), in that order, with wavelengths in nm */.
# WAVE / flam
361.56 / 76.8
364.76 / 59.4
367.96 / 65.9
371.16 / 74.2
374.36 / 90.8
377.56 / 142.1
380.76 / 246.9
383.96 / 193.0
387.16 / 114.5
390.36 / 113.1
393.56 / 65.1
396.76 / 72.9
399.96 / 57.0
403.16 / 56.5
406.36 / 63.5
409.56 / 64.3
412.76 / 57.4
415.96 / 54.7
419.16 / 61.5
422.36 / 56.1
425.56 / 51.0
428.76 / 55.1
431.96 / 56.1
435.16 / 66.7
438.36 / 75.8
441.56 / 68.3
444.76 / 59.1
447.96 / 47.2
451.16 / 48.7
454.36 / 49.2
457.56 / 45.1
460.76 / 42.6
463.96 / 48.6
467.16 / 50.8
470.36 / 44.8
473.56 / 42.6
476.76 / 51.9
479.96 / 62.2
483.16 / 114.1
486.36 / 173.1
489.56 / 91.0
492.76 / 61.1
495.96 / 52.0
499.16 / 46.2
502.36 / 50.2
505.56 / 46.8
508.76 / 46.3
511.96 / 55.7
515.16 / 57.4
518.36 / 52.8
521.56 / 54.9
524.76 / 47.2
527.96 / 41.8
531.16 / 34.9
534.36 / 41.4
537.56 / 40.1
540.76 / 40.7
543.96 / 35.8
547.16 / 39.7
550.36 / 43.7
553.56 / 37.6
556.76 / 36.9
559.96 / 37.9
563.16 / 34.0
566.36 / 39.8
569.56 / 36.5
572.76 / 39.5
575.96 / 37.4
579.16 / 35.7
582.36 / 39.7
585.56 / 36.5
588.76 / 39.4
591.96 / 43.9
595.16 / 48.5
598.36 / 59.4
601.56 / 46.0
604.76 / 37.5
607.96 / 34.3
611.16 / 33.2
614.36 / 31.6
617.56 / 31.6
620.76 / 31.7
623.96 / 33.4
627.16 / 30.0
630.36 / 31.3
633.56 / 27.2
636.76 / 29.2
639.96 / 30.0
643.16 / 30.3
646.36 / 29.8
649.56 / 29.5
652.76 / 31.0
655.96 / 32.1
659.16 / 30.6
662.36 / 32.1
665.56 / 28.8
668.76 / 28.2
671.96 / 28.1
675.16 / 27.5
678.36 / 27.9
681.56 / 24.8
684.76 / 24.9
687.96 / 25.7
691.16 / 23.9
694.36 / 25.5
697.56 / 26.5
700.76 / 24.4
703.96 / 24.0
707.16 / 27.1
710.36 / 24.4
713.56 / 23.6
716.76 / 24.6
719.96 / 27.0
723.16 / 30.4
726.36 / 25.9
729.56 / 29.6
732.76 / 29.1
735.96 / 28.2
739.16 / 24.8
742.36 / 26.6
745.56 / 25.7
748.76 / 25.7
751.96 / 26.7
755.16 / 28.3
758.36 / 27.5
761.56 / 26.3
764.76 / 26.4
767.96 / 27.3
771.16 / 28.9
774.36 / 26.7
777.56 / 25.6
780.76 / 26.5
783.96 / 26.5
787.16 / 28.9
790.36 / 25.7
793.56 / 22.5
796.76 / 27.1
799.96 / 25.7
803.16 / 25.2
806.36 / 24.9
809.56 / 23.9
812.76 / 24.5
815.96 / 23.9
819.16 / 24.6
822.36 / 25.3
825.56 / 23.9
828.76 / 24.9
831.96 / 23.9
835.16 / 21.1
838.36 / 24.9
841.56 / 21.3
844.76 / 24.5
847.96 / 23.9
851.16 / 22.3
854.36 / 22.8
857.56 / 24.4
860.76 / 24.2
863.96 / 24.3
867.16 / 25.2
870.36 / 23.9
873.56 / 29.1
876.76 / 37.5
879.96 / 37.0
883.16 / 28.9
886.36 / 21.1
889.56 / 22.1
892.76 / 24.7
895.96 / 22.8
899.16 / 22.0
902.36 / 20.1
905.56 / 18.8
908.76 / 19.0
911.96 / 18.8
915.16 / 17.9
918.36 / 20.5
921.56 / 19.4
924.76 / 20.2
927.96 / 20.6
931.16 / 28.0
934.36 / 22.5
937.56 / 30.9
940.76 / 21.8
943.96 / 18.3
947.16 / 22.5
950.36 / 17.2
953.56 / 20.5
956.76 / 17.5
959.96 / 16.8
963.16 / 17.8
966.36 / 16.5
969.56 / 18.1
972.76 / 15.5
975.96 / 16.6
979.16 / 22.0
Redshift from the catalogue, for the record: 2.140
